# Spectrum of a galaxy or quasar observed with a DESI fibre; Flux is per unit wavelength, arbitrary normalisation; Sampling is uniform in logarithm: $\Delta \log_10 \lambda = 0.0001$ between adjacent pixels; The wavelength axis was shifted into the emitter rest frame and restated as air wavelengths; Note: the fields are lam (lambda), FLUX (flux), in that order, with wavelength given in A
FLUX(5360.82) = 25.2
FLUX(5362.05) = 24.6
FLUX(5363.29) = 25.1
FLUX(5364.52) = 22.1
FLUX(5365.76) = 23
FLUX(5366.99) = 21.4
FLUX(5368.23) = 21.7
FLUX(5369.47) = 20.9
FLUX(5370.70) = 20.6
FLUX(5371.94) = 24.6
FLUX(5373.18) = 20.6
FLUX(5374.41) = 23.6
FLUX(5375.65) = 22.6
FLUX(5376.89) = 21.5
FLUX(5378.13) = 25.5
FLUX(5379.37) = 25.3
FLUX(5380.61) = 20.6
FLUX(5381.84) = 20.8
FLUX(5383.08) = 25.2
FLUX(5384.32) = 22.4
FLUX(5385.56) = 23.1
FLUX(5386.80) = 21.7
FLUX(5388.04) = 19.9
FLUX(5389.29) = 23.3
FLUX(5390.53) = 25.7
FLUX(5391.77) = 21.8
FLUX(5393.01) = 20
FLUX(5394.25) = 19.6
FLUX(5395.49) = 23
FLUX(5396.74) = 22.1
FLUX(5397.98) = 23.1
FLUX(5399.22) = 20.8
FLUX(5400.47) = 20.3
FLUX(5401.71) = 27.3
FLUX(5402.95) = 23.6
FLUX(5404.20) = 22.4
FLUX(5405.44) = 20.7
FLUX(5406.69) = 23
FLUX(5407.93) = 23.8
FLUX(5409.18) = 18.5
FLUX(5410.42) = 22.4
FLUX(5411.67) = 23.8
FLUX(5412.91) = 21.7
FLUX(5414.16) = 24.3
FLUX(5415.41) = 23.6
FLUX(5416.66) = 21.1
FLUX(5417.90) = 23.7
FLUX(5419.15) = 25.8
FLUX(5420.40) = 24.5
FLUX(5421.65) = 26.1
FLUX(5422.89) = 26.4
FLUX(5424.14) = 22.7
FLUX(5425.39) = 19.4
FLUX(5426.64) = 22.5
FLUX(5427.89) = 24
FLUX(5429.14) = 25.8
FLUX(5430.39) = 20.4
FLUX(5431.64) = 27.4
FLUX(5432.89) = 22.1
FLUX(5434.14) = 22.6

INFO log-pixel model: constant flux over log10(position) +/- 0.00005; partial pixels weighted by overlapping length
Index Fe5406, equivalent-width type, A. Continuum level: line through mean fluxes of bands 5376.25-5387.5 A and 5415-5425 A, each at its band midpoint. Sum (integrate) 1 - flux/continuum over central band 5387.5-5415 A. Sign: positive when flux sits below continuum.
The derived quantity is 1.39 A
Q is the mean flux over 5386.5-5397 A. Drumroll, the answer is 21.9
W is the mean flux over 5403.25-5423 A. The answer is 23.2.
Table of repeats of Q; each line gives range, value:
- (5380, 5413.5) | 22.3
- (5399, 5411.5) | 22.4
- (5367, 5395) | 22.3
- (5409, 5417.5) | 22.4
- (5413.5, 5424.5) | 24.3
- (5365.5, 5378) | 22.2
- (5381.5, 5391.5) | 22.8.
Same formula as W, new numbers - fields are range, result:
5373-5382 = 22.8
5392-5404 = 22.2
